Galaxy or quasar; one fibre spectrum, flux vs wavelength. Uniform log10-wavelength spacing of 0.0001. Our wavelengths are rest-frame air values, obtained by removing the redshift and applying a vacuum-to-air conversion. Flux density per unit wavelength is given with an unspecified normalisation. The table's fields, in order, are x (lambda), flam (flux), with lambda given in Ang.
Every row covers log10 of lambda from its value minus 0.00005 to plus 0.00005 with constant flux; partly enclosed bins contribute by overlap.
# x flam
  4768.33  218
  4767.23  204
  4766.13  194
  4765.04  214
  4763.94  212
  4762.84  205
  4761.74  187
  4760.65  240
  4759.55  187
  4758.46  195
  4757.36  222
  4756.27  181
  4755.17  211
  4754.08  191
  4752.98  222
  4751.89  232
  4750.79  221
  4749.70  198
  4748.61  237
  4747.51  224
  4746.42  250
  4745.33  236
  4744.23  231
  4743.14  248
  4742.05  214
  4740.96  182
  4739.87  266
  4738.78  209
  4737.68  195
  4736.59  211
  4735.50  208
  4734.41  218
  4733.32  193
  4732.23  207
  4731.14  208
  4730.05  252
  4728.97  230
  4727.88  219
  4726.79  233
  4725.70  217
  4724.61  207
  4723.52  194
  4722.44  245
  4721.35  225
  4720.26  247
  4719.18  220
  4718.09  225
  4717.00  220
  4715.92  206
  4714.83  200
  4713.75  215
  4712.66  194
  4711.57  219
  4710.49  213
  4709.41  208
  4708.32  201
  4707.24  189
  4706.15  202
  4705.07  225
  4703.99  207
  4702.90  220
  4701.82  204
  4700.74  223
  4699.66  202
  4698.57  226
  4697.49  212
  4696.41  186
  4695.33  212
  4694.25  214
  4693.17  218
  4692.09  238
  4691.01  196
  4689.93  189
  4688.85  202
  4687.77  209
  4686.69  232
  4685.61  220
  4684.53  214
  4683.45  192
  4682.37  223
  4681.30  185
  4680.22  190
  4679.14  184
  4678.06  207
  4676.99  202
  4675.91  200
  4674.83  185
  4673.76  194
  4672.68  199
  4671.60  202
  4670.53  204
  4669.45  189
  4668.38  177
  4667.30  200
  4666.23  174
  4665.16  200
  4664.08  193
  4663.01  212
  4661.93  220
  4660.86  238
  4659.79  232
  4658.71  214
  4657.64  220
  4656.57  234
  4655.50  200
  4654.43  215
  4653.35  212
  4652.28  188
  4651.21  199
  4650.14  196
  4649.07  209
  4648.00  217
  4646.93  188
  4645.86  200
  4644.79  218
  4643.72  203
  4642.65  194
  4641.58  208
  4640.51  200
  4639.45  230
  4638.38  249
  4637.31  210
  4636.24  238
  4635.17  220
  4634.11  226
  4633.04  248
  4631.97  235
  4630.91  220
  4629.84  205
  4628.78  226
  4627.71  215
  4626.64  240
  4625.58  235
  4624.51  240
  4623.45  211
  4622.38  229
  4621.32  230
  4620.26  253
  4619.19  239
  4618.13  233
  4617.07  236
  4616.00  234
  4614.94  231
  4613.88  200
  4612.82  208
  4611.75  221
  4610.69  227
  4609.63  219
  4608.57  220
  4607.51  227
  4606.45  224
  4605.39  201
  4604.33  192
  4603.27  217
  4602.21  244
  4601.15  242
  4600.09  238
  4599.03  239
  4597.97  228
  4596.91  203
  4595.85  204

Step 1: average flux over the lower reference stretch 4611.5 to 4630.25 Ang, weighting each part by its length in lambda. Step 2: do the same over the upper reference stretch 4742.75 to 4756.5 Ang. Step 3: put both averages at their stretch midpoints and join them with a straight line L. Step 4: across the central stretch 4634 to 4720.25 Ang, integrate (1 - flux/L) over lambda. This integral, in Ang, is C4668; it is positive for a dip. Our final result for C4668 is 6.42 Ang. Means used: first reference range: 227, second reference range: 222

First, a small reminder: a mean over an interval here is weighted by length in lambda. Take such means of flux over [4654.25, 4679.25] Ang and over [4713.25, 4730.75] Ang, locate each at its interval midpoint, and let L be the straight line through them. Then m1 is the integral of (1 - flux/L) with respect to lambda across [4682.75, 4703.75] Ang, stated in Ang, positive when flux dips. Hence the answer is 0.2 Ang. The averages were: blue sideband 204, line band 211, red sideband 222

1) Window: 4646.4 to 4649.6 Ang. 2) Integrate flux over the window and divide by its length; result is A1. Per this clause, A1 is 205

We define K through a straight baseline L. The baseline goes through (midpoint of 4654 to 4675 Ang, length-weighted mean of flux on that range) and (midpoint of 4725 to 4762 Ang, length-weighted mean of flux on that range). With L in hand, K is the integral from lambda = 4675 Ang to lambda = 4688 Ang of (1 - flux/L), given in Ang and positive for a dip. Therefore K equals 0.24 Ang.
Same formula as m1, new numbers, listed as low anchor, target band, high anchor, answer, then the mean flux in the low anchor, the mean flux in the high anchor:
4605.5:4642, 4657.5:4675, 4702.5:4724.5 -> 1.4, 226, 214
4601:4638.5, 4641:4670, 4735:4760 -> 2.3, 226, 216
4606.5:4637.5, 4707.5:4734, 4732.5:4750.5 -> 0.6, 227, 220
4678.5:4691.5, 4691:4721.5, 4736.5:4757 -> -0.6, 203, 219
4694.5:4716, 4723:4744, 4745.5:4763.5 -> -0.5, 208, 213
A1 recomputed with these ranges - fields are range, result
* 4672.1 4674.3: 196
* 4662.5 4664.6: 203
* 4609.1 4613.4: 218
